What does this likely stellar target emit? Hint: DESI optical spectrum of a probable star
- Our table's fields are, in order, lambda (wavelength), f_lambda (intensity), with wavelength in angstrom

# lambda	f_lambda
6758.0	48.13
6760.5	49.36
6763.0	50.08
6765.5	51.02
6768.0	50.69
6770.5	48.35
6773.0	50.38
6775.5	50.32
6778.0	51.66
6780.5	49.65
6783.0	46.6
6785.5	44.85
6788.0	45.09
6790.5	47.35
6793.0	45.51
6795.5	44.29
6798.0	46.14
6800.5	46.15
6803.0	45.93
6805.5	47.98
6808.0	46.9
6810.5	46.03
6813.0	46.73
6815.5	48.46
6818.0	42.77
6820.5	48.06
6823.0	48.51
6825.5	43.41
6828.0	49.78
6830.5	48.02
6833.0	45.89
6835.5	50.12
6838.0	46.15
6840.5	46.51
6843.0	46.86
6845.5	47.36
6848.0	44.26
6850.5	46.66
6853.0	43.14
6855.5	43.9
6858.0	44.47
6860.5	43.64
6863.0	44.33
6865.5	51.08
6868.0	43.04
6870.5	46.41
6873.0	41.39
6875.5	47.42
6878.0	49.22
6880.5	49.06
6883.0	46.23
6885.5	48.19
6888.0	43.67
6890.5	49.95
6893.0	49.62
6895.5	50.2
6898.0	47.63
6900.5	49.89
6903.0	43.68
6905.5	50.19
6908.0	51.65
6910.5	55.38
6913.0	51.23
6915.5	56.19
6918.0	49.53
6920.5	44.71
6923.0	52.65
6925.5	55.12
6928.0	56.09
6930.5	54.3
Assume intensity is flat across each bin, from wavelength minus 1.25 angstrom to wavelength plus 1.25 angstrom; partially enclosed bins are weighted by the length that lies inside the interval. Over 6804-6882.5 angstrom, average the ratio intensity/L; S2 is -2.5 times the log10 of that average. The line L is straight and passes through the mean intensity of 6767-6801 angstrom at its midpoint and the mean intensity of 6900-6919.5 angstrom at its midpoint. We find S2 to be 0.06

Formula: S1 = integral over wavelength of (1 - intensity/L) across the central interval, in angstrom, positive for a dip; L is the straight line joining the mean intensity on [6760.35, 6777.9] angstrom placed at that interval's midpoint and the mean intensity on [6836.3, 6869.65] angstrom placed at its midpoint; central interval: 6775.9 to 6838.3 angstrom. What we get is 1.5 angstrom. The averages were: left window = 50.2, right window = 45.6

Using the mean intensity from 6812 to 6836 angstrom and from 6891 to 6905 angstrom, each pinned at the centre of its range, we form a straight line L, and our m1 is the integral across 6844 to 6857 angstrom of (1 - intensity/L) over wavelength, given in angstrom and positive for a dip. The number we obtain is 0.7 angstrom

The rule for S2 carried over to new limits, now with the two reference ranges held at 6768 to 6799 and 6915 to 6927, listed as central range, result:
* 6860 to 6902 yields 0.07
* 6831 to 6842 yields 0.04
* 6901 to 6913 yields 0.02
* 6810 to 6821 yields 0.05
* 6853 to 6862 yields 0.13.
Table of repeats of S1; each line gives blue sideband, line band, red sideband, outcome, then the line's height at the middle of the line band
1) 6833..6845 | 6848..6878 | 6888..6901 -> 1.73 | 48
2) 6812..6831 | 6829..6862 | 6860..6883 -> 0.48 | 46.6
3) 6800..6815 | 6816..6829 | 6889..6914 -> 0.19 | 47.2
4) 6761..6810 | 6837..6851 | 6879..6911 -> 0.59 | 48.3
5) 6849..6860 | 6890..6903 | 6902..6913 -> 0.09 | 49.2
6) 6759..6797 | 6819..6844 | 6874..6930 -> 0.88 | 49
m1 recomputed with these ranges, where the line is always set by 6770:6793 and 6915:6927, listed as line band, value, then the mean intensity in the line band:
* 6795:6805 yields 0.5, 45.9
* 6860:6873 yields 1.2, 45.4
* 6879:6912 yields 1.3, 48.9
